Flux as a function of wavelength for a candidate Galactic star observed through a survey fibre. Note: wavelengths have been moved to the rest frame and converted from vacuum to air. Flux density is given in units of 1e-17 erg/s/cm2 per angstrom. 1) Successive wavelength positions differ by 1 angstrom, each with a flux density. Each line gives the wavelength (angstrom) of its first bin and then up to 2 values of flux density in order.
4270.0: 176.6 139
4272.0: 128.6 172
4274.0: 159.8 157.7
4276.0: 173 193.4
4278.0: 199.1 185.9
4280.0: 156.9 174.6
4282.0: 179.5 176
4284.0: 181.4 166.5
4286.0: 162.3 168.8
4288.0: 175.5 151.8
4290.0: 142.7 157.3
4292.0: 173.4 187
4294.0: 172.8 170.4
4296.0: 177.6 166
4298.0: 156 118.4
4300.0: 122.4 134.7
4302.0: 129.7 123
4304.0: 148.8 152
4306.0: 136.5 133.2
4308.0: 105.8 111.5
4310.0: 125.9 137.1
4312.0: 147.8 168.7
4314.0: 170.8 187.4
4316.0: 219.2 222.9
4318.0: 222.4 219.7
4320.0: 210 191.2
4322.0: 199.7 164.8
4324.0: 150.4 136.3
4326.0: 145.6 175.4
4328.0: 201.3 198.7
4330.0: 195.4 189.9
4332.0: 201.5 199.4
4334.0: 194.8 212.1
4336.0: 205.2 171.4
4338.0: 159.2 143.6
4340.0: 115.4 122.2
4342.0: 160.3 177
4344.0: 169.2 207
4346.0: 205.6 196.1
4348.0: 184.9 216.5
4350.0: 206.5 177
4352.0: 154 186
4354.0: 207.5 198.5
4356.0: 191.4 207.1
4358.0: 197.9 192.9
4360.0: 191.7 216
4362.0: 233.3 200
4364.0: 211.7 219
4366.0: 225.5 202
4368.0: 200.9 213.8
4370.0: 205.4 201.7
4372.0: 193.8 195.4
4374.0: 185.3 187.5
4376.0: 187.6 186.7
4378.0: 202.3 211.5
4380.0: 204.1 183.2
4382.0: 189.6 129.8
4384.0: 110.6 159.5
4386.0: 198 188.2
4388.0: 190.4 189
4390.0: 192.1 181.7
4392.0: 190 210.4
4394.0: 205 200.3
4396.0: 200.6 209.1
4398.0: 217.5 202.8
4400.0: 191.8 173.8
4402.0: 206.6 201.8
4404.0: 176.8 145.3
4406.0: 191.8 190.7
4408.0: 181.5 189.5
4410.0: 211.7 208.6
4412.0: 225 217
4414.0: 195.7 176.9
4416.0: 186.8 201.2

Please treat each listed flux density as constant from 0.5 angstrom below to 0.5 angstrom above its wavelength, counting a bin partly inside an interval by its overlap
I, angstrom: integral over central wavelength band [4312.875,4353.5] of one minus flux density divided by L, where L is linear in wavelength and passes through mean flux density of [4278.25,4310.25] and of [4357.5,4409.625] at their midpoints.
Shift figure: -3.0 angstrom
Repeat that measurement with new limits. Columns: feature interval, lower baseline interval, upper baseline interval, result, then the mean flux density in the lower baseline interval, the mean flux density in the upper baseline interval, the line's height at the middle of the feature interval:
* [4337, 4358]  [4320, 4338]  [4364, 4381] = 1.3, 184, 201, 191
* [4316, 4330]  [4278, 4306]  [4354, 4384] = -1.1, 160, 197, 175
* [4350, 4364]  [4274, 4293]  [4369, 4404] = -0.9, 171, 191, 185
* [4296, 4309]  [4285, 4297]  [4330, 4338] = 2.8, 167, 194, 174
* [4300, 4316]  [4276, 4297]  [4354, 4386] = 3.2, 172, 195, 178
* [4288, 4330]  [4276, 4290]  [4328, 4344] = 2.9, 174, 177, 175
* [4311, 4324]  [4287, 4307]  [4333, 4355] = -2.0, 152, 180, 165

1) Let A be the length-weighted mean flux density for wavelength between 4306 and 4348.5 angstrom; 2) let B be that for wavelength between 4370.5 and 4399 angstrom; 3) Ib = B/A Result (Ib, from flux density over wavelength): 1.09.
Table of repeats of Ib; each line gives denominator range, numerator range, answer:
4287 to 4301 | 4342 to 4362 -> 1.22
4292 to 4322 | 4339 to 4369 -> 1.18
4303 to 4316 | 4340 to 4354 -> 1.24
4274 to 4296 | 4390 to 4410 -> 1.13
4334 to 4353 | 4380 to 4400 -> 1.05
